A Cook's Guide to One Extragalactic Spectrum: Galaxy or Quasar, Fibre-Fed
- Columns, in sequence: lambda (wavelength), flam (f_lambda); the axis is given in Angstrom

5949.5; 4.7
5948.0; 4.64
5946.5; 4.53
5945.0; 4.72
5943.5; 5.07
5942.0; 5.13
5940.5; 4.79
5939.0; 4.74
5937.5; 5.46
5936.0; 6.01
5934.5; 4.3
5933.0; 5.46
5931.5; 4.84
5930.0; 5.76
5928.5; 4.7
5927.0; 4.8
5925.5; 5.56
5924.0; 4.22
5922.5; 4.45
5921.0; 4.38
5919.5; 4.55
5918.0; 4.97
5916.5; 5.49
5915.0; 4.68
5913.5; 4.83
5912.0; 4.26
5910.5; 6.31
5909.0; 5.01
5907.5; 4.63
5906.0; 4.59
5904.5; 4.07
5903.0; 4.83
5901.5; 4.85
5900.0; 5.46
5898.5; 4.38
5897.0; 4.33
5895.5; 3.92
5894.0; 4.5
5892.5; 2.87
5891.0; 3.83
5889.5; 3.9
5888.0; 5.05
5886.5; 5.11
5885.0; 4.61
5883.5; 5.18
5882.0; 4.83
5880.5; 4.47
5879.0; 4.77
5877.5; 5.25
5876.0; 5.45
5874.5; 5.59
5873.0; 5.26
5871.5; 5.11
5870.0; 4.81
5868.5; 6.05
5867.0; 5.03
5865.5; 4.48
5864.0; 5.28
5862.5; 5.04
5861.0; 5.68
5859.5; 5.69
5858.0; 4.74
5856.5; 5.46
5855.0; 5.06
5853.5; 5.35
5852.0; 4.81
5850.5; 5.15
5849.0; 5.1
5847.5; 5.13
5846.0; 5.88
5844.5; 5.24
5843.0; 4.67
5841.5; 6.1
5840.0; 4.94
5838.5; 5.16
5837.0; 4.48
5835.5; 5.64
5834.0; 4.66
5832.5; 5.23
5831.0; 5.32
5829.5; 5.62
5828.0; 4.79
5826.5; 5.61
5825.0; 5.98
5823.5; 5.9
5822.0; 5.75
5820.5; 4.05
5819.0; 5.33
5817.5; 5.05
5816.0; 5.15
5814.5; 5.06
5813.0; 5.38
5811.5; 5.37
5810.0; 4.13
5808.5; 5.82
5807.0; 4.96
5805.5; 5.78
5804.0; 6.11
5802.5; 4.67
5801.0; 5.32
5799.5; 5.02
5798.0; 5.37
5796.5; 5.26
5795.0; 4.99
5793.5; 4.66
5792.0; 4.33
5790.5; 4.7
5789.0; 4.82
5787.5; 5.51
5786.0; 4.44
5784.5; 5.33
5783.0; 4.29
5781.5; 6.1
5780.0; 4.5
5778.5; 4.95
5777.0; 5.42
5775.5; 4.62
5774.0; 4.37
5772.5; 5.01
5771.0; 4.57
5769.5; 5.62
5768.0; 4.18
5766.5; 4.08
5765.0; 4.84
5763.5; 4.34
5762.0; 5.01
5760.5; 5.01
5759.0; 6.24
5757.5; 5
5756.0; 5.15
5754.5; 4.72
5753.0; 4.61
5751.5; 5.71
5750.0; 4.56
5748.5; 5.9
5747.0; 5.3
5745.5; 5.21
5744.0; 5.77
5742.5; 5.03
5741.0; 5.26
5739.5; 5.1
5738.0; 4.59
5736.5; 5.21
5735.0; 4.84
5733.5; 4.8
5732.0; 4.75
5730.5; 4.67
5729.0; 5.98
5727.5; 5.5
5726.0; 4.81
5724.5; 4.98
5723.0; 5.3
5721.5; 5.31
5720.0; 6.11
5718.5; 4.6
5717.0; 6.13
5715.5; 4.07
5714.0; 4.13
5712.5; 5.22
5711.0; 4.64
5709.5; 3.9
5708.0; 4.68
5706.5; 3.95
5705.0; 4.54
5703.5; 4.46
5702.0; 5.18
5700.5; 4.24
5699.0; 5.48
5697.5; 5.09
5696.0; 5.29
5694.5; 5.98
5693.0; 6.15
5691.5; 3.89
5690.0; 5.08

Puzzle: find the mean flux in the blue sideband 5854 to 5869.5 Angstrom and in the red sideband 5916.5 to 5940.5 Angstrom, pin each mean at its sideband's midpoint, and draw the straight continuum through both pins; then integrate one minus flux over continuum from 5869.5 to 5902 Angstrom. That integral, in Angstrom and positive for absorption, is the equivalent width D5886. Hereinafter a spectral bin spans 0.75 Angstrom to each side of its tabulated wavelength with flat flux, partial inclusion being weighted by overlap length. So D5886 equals 2.8 Angstrom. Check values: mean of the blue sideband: 5.25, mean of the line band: 4.7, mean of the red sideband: 4.96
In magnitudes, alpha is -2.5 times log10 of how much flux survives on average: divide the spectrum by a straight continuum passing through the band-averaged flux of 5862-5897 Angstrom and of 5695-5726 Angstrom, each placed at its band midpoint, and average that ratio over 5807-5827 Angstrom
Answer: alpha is -0.095 mag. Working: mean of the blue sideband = 4.87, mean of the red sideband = 4.79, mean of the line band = 5.26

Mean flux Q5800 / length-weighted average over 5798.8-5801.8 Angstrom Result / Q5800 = 5.16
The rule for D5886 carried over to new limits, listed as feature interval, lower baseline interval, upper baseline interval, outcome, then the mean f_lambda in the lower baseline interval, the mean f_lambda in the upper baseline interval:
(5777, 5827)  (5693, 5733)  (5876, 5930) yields -3.0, 4.98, 4.7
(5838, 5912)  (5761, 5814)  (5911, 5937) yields -0.2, 4.97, 4.92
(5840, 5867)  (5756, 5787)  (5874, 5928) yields -2.4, 4.91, 4.72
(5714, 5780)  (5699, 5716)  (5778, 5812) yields -3.9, 4.51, 5.06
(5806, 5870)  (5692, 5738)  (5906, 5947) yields -3.3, 4.99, 4.95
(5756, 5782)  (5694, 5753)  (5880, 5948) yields 0.2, 5.02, 4.76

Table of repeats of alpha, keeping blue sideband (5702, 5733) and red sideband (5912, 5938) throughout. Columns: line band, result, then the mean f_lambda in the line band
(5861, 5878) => -0.06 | 5.23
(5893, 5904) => 0.09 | 4.56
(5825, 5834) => -0.08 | 5.32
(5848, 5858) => -0.04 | 5.12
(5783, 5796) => 0.02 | 4.82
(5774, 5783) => -0.02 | 4.99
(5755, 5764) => -0.05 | 5.14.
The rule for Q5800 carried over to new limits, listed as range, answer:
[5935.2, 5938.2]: 5.72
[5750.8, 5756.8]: 5.04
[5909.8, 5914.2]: 5.12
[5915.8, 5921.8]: 4.84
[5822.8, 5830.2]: 5.58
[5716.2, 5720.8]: 5.59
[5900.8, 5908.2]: 4.59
